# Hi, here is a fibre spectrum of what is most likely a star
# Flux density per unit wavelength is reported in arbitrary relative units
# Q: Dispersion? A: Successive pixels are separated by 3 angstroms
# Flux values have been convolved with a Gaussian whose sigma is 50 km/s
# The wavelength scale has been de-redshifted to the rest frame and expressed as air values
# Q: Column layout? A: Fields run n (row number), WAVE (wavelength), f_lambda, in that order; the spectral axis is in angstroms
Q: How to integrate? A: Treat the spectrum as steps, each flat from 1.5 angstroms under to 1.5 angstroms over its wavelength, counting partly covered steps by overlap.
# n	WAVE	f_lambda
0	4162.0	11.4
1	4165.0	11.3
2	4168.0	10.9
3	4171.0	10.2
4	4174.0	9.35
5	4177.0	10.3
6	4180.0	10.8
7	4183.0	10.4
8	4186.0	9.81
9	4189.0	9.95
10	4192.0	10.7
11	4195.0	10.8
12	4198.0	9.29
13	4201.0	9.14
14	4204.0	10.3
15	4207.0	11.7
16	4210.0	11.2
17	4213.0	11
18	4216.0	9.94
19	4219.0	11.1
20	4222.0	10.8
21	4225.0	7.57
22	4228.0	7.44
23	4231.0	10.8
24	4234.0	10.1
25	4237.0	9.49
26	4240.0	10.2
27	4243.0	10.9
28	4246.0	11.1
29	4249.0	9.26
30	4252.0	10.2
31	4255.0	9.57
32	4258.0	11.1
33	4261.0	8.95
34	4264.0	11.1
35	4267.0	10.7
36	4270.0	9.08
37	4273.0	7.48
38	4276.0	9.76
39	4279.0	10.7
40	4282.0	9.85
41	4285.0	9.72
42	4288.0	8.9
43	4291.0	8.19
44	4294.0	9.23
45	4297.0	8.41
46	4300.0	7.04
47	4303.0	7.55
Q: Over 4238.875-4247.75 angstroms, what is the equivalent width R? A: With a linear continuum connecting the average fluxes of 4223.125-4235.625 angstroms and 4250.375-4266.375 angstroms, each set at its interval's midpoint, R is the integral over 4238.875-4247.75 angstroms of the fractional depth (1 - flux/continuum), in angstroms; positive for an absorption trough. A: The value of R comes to -1.0 angstroms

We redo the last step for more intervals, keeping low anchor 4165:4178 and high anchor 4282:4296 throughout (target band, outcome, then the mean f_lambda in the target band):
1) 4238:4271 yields -2.7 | 10.2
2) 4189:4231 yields -0.8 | 10.1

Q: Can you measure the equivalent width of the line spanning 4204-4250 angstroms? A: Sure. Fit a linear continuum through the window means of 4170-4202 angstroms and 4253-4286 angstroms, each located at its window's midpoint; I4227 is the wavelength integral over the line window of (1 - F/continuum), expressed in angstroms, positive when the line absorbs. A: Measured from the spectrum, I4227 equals -1.1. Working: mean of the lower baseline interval 10.1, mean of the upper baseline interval 9.83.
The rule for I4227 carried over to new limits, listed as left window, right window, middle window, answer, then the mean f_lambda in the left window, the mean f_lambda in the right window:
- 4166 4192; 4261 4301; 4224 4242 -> 0.7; 10.3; 9.26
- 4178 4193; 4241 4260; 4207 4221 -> -0.8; 10.3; 10.3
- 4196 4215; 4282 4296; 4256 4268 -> -1.1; 10.4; 9.08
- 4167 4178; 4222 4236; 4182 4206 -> -0.7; 10.1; 9.19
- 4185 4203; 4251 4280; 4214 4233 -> 0.5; 9.96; 9.84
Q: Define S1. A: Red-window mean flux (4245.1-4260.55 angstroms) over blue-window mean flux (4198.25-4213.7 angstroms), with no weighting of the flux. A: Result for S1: 0.96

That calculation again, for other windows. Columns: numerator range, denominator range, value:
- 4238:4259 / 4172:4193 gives 1.01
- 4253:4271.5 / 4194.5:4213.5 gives 0.97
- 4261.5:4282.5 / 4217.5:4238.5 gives 1.02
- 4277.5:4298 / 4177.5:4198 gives 0.90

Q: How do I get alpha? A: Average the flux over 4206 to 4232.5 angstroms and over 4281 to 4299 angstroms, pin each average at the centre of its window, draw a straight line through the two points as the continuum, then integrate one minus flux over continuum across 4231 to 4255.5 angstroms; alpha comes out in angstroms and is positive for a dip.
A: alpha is -1.1 angstroms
